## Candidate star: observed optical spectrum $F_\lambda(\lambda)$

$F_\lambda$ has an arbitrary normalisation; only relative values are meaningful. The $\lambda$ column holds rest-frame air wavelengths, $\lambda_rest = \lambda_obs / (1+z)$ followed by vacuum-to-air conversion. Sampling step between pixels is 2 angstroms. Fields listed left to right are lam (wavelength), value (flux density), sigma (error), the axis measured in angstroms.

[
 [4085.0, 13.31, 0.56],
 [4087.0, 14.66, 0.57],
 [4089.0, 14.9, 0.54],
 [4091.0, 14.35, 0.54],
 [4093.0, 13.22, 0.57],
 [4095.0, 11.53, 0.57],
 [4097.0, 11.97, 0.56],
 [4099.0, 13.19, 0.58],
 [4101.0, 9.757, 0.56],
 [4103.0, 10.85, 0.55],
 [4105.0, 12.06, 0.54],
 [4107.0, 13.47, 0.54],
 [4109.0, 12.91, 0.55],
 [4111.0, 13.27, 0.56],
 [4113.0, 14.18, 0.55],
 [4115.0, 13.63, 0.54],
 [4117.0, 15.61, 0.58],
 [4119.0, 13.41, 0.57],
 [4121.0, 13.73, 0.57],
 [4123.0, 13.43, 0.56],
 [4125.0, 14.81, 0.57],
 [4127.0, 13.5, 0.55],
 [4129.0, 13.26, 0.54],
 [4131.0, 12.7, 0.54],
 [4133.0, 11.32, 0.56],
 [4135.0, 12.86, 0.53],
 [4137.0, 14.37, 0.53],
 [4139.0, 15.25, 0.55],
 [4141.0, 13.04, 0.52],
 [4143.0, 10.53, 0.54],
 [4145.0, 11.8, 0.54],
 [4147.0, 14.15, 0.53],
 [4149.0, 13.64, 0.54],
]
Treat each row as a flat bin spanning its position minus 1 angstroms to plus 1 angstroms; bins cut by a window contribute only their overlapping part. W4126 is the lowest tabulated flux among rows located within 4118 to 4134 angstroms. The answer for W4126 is 11.32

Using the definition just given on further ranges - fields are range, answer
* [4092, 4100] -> 11.53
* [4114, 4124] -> 13.41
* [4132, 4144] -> 10.53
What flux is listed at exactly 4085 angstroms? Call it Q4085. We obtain 13.31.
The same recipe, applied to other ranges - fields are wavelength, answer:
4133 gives 11.32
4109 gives 12.91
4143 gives 10.53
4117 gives 15.61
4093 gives 13.22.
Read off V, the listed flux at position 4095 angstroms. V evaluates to 11.53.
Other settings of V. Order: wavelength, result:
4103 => 10.85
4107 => 13.47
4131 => 12.7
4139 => 15.25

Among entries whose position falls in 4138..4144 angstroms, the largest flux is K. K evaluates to 15.25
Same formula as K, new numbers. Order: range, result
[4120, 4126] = 14.81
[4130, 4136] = 12.86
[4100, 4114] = 14.18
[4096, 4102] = 13.19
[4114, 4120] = 15.61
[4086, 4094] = 14.9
